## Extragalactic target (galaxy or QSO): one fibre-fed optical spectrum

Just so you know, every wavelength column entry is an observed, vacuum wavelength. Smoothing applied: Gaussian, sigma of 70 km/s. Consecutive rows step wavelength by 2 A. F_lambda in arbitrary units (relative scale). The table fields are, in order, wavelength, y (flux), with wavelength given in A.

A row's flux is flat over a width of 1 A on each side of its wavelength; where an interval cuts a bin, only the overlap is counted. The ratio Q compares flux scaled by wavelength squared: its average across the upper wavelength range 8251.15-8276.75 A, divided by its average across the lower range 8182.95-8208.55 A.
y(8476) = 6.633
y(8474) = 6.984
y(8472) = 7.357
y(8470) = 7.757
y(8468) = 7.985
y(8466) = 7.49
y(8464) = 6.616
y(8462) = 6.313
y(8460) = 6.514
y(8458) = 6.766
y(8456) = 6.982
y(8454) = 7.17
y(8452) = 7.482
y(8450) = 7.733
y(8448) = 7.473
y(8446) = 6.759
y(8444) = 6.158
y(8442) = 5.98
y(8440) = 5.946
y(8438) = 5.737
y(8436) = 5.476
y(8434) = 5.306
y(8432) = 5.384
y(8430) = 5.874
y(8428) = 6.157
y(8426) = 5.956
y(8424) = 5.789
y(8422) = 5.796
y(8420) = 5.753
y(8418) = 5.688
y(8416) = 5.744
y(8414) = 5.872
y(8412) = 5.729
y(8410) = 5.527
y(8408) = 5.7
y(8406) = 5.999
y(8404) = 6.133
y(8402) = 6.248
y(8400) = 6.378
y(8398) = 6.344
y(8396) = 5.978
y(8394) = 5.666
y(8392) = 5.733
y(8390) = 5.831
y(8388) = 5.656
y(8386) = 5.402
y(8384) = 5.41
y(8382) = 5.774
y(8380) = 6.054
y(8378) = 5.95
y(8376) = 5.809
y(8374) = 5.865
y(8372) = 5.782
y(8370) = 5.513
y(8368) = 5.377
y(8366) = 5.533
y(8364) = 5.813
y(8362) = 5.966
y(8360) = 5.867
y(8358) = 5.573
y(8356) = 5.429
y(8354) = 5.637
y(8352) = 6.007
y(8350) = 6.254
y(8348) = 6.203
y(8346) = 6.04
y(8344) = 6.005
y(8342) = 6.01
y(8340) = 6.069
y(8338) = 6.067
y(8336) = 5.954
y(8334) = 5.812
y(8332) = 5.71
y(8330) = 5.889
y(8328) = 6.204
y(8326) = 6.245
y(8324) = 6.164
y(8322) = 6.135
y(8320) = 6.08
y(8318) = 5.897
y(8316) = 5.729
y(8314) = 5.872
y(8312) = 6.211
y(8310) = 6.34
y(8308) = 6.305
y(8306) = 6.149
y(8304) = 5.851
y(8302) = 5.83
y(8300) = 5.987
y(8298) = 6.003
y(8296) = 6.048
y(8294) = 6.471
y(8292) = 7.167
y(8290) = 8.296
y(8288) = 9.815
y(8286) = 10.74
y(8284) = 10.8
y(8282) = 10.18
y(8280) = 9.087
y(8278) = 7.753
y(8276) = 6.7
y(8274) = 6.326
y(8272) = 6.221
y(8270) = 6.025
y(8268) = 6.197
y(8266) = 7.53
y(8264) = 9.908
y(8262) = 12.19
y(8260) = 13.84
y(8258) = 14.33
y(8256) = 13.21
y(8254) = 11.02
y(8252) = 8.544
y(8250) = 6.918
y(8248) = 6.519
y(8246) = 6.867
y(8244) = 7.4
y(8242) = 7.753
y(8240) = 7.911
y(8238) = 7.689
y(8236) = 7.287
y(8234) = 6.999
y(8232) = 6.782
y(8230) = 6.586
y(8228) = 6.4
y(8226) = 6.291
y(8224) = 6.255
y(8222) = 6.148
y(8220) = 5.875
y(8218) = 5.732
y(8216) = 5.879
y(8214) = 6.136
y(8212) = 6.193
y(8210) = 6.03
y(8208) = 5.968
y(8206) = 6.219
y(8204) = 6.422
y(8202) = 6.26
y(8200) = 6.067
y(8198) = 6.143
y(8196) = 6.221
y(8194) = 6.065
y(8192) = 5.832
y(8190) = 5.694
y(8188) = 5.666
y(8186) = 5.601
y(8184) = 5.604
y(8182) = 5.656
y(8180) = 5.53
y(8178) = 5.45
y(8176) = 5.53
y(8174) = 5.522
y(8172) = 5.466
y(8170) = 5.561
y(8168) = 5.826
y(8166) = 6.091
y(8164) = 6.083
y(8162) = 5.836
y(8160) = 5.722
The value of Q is 1.60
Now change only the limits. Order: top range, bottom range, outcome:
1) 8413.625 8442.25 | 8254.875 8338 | 0.79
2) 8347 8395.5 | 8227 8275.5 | 0.71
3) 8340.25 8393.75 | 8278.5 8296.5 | 0.67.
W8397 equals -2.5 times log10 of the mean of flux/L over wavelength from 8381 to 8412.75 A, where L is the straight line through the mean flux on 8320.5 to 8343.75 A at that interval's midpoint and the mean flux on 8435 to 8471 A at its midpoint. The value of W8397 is 0.10 mag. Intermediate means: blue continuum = 6.02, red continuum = 6.8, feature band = 5.85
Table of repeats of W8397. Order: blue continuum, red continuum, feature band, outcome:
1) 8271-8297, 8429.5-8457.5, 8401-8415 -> 0.15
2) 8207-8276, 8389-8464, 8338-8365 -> 0.14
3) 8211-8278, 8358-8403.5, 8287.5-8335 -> 0.08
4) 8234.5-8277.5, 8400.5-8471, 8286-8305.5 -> 0.15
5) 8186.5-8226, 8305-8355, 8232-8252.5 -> -0.21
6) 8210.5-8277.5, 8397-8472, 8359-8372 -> 0.20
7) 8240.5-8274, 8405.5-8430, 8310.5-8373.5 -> 0.23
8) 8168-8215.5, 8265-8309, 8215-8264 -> -0.22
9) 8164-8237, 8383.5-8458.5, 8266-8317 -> -0.18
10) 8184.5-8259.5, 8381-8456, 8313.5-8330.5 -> 0.09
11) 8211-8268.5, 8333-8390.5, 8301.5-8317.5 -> 0.12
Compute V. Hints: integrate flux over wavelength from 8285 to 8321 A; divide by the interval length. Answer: 6.71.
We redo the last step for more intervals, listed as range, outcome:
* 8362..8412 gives 5.81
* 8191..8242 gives 6.4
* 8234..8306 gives 8.25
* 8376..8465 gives 6.09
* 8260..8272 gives 8.65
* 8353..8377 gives 5.68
